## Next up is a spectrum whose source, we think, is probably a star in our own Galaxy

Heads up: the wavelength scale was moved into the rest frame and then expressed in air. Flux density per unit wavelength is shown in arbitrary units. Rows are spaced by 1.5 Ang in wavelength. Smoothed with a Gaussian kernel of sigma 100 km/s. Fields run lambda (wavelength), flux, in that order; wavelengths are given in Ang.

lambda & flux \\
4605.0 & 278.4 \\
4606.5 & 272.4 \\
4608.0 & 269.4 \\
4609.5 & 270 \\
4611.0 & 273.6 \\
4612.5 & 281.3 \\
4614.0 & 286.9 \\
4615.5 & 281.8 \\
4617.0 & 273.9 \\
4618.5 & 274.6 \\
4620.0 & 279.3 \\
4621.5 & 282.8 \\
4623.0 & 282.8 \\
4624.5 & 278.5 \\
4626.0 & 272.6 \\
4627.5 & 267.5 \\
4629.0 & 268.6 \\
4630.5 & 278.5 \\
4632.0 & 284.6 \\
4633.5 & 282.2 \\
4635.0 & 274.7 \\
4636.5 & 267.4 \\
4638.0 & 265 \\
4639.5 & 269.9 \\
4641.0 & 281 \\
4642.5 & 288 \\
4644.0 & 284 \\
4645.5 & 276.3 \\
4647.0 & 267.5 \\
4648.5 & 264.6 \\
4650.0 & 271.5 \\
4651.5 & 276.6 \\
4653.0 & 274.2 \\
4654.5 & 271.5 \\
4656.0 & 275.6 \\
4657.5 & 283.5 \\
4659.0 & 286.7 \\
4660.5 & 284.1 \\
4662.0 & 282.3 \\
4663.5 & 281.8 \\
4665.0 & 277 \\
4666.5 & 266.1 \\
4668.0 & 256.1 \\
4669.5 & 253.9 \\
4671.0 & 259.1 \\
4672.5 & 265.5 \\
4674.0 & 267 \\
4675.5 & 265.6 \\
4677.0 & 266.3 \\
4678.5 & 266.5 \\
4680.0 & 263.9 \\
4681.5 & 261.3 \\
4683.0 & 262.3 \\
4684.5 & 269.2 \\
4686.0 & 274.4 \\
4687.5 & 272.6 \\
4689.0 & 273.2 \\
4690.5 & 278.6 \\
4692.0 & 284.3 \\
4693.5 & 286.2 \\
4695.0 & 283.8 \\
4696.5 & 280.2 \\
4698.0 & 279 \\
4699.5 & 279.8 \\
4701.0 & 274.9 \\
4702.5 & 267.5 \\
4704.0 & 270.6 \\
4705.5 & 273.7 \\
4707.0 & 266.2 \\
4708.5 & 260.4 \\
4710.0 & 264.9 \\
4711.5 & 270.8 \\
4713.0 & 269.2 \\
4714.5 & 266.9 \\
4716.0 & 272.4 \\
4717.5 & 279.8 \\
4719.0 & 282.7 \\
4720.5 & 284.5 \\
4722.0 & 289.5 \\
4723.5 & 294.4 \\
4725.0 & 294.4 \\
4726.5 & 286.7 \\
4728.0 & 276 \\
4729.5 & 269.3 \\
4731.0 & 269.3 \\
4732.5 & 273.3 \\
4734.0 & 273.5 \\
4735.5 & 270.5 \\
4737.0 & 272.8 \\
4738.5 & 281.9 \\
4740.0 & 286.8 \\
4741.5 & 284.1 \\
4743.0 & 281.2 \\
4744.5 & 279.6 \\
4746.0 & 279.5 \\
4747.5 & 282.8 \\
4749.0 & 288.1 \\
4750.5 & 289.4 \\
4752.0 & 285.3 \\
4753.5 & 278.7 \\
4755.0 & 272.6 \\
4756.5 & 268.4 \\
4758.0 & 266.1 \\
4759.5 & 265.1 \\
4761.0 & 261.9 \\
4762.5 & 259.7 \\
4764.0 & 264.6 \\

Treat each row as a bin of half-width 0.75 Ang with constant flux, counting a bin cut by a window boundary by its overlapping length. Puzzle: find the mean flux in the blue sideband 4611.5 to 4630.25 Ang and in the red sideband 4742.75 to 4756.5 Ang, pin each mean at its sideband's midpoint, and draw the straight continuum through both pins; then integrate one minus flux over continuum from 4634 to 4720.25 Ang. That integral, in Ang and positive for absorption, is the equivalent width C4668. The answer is 2.0 Ang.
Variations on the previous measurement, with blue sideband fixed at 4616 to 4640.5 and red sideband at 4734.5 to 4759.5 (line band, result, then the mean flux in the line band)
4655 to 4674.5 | 0.3 Ang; 272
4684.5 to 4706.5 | 0.0 Ang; 277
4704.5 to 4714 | 0.3 Ang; 268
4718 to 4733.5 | -0.2 Ang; 282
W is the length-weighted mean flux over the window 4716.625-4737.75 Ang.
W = 280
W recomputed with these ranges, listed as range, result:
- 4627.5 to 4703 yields 273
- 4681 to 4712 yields 273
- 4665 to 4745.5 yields 274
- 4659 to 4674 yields 270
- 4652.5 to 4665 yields 280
